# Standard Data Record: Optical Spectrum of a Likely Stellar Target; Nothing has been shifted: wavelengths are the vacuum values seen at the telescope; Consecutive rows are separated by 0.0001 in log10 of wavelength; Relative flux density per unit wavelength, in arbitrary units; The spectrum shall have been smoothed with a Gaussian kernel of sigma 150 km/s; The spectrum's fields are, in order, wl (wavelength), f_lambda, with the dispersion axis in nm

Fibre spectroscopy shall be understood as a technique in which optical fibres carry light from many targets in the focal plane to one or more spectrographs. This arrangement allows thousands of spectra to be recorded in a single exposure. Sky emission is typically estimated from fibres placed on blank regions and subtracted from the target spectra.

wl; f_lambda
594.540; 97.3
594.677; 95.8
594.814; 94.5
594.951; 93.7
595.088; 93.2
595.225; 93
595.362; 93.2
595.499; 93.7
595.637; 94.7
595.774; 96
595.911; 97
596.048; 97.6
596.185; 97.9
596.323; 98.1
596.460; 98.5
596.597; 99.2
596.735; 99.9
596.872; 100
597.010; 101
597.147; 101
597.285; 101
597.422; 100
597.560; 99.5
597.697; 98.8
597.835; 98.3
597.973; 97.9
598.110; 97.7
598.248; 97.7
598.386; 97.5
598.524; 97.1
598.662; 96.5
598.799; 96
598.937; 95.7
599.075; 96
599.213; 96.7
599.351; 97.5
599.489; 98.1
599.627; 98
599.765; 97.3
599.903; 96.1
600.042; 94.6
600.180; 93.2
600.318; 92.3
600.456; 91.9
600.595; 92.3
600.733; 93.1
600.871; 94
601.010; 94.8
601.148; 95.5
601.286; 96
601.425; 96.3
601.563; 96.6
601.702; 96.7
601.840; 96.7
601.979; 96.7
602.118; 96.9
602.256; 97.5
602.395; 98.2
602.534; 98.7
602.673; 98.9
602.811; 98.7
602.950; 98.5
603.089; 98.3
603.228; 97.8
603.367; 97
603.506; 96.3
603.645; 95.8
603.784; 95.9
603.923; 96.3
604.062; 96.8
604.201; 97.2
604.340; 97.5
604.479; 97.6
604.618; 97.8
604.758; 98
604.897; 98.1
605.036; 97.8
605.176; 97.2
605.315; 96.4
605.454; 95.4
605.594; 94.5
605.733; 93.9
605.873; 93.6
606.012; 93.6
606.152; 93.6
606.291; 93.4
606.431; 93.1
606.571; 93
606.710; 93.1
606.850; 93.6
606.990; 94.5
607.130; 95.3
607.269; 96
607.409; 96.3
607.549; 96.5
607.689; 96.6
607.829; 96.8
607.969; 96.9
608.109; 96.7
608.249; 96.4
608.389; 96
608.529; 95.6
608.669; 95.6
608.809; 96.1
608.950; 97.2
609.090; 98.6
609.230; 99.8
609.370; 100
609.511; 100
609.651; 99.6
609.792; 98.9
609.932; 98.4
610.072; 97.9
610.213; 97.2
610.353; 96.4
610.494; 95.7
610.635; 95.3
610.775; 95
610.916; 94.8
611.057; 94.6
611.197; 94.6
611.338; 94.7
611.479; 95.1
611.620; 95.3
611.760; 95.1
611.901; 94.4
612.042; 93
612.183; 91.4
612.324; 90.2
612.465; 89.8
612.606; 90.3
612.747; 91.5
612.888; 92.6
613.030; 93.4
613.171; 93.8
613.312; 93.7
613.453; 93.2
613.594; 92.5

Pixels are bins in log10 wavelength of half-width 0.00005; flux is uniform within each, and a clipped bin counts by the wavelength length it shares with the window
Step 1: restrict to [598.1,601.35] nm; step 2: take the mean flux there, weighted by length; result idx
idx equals 95.6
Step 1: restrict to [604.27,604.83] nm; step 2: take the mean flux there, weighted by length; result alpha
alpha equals 97.7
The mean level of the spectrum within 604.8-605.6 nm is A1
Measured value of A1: 96.8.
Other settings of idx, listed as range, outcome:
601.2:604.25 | 97.2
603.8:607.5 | 95.5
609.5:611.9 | 96.3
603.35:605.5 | 97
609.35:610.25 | 98.8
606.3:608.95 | 95.4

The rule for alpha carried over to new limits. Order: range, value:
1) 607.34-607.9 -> 96.5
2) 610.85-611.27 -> 94.7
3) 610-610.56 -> 96.8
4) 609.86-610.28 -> 97.9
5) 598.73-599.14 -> 96.1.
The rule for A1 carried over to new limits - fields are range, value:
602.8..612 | 96.2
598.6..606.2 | 96.2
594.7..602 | 96.5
